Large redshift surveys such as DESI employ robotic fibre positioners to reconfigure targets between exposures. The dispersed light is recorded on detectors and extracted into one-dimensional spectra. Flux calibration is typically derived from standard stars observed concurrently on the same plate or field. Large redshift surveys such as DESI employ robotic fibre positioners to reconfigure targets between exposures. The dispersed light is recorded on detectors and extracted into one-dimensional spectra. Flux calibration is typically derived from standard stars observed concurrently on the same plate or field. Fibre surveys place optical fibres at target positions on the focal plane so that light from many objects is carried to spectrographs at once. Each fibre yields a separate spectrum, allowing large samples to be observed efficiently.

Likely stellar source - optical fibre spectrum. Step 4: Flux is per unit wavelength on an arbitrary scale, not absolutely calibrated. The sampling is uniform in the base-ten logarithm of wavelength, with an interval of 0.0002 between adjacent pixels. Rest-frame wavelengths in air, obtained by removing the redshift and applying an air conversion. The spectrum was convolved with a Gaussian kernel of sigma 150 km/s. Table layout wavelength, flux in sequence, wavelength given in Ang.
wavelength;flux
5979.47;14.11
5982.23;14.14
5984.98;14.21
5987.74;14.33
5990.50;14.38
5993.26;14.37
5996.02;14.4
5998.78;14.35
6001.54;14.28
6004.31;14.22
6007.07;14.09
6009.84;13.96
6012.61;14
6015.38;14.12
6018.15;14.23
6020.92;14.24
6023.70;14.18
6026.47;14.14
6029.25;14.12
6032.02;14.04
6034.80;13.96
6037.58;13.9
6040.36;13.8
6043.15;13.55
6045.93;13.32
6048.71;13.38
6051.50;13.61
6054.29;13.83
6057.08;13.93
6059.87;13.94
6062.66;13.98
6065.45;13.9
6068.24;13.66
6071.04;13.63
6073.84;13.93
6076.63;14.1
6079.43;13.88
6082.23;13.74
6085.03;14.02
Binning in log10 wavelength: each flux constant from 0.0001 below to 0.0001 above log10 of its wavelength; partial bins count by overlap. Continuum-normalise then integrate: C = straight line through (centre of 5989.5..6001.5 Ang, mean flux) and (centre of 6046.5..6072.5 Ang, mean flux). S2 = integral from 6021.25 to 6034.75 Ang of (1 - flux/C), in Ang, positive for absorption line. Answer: -0.1 Ang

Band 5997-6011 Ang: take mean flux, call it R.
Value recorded 14.2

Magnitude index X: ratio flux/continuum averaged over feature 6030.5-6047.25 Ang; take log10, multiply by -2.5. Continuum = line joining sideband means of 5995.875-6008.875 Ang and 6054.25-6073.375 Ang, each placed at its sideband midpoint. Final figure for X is 0.02 mag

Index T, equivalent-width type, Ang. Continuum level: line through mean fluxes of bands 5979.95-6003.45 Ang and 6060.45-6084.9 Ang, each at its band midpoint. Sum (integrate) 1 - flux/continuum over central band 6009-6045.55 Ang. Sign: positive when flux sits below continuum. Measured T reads 0.28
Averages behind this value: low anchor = 14.3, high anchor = 13.9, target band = 14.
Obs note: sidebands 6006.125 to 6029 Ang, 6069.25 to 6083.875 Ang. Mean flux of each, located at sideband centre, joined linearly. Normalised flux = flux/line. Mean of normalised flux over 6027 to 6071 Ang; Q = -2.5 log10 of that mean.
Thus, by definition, 0.01 mag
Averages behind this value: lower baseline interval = 14.1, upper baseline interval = 13.9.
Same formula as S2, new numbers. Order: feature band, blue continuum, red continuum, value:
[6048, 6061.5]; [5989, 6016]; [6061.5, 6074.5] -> 0.13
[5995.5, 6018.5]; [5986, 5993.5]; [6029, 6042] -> 0.03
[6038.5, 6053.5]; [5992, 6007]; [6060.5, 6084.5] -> 0.50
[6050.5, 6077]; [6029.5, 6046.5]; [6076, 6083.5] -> 0.02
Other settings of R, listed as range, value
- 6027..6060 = 13.8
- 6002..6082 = 13.9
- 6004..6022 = 14.1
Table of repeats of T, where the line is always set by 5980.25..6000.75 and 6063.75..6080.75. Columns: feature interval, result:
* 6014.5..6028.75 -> -0.05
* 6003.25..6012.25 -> 0.09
